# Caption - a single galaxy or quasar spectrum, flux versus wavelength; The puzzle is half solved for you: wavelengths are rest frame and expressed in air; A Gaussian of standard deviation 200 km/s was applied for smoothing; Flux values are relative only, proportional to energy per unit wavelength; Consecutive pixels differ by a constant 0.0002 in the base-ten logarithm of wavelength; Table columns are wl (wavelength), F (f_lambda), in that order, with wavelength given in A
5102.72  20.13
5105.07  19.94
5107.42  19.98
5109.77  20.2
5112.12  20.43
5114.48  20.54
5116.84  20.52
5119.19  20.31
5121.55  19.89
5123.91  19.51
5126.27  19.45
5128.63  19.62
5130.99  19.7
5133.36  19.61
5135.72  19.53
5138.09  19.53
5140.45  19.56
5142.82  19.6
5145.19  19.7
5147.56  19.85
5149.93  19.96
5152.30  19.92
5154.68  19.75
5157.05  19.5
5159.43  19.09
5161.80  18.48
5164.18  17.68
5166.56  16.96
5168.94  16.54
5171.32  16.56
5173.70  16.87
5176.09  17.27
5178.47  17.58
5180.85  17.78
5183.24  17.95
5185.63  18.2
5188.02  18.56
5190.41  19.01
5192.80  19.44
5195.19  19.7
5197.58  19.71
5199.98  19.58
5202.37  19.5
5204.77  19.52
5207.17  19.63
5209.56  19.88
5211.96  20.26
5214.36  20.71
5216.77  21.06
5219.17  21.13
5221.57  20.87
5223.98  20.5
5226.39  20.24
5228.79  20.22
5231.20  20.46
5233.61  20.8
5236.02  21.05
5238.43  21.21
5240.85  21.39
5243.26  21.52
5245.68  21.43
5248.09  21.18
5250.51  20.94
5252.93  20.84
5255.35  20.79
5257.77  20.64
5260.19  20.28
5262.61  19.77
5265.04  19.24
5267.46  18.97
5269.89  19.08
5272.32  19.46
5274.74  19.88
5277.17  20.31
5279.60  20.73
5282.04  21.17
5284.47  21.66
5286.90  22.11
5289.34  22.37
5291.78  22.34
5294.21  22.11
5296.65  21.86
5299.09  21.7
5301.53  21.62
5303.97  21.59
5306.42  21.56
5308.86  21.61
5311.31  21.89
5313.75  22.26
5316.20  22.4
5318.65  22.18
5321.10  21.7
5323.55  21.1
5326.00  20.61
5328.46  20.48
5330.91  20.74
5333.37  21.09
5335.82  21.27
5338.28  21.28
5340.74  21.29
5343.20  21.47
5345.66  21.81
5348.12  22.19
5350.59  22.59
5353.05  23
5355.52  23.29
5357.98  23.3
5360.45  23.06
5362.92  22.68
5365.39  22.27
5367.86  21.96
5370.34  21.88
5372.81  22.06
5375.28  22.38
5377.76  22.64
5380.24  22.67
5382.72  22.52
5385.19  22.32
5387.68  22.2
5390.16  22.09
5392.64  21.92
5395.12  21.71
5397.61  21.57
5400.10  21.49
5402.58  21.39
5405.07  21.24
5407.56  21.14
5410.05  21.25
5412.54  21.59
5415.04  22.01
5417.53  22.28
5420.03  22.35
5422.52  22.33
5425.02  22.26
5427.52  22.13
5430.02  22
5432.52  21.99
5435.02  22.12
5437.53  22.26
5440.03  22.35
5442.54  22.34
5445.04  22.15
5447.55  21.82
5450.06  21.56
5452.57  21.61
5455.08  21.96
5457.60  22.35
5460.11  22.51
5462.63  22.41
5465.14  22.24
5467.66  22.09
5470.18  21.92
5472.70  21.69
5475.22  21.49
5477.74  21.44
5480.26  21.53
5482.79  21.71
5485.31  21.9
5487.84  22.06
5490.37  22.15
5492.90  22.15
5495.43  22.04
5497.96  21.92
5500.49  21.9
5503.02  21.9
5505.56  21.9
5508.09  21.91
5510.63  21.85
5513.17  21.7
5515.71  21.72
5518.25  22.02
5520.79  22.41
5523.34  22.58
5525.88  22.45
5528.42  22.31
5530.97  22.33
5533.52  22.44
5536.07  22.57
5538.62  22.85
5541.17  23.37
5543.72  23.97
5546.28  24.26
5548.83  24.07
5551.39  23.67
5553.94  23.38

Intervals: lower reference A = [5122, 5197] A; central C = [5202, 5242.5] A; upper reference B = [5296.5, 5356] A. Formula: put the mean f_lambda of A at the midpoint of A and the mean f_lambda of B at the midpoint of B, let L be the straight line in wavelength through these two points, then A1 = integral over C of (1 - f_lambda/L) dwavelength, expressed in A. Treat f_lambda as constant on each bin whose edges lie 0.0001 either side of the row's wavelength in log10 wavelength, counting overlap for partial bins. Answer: -1.3 A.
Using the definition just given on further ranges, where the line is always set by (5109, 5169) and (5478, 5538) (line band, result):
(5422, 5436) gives -0.4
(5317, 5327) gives -0.3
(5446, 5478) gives -0.3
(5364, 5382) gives -1.0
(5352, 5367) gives -1.3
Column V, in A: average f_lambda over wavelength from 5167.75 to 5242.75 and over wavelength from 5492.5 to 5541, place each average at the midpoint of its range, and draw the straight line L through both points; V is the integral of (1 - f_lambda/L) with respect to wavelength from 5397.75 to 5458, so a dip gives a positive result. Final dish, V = -1.4 A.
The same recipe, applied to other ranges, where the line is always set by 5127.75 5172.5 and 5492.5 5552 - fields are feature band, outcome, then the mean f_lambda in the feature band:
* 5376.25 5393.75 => -0.93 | 22.3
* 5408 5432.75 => -0.51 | 22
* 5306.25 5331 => -1.14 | 21.5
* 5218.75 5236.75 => -0.82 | 20.6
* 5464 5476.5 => 0.08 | 21.9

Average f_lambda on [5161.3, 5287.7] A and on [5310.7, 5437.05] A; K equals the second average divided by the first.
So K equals 1.11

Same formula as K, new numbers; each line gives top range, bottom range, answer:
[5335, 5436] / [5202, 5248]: 1.07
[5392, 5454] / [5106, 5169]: 1.12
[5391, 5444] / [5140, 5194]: 1.18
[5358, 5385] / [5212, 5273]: 1.09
